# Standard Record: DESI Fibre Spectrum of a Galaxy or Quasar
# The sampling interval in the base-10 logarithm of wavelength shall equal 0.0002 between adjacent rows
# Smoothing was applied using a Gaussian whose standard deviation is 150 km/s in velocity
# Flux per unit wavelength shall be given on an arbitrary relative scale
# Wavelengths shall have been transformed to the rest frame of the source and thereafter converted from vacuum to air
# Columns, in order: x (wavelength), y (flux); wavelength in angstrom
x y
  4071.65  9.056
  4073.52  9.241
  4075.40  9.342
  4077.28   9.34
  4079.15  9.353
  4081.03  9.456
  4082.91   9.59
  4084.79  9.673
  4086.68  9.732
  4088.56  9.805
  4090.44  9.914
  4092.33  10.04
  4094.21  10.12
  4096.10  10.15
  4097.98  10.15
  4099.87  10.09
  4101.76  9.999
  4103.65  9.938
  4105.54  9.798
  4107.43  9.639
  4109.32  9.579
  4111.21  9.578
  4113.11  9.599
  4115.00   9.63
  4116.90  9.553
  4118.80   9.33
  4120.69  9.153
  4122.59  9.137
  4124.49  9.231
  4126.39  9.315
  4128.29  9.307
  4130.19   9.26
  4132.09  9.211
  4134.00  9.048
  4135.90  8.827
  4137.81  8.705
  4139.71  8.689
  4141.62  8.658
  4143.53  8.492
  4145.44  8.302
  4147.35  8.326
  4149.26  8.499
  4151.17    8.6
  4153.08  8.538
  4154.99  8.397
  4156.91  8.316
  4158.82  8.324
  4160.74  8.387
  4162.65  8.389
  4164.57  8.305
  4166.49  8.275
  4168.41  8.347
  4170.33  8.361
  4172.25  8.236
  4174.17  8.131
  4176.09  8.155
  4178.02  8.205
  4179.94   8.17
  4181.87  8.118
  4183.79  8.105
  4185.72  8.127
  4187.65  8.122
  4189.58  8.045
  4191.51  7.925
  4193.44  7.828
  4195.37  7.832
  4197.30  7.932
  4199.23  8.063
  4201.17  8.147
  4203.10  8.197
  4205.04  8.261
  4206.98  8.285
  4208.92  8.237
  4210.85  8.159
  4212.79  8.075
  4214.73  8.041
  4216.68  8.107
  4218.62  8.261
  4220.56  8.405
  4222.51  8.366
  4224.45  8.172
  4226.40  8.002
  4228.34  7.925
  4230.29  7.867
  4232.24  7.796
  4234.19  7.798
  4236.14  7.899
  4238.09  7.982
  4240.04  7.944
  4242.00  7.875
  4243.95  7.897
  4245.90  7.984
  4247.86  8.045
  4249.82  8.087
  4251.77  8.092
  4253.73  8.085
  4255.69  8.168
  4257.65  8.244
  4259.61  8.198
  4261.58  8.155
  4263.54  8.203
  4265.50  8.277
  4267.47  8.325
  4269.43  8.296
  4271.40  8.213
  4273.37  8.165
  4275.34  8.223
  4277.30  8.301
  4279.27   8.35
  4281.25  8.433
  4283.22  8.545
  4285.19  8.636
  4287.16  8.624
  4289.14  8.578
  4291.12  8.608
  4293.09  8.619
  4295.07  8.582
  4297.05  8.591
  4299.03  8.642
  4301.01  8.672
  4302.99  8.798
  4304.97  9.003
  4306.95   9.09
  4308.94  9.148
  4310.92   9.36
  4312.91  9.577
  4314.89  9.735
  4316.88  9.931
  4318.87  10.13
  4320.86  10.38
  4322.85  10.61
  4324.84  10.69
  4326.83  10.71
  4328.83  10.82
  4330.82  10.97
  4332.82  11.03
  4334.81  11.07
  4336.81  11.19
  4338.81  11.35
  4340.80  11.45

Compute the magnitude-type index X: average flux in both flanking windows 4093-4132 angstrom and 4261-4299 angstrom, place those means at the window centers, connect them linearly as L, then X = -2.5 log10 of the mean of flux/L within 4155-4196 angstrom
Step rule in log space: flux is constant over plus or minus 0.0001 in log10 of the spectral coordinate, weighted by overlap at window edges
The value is 0.12 mag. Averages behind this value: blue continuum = 9.62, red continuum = 8.42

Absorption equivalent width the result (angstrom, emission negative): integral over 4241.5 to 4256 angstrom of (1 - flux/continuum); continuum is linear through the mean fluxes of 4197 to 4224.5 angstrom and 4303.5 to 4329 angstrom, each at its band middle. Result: 1.3 angstrom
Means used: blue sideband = 8.19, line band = 8.03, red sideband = 9.89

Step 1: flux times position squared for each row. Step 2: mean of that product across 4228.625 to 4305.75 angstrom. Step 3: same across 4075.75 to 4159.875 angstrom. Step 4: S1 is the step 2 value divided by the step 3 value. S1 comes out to 0.96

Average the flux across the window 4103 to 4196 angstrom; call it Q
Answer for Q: 8.69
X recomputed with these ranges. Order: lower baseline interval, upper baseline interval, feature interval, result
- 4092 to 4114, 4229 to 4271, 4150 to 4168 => 0.10 mag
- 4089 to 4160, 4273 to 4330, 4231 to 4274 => 0.14 mag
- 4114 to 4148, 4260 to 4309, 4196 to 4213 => 0.08 mag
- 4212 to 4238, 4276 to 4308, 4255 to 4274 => 0.02 mag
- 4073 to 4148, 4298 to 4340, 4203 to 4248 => 0.21 mag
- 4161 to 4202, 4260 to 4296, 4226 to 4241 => 0.05 mag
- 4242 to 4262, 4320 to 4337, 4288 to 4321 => 0.10 mag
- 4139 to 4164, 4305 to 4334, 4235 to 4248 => 0.18 mag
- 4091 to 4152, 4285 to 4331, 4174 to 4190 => 0.15 mag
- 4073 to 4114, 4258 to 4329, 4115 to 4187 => 0.11 mag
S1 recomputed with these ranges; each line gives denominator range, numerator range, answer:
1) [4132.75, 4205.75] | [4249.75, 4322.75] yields 1.11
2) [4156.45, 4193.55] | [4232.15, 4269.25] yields 1.02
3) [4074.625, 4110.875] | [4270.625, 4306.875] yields 0.96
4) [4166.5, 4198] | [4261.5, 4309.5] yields 1.10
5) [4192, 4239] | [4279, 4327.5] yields 1.19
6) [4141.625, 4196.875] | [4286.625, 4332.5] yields 1.23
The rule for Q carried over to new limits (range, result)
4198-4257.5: 8.08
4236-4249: 7.95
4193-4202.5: 7.98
